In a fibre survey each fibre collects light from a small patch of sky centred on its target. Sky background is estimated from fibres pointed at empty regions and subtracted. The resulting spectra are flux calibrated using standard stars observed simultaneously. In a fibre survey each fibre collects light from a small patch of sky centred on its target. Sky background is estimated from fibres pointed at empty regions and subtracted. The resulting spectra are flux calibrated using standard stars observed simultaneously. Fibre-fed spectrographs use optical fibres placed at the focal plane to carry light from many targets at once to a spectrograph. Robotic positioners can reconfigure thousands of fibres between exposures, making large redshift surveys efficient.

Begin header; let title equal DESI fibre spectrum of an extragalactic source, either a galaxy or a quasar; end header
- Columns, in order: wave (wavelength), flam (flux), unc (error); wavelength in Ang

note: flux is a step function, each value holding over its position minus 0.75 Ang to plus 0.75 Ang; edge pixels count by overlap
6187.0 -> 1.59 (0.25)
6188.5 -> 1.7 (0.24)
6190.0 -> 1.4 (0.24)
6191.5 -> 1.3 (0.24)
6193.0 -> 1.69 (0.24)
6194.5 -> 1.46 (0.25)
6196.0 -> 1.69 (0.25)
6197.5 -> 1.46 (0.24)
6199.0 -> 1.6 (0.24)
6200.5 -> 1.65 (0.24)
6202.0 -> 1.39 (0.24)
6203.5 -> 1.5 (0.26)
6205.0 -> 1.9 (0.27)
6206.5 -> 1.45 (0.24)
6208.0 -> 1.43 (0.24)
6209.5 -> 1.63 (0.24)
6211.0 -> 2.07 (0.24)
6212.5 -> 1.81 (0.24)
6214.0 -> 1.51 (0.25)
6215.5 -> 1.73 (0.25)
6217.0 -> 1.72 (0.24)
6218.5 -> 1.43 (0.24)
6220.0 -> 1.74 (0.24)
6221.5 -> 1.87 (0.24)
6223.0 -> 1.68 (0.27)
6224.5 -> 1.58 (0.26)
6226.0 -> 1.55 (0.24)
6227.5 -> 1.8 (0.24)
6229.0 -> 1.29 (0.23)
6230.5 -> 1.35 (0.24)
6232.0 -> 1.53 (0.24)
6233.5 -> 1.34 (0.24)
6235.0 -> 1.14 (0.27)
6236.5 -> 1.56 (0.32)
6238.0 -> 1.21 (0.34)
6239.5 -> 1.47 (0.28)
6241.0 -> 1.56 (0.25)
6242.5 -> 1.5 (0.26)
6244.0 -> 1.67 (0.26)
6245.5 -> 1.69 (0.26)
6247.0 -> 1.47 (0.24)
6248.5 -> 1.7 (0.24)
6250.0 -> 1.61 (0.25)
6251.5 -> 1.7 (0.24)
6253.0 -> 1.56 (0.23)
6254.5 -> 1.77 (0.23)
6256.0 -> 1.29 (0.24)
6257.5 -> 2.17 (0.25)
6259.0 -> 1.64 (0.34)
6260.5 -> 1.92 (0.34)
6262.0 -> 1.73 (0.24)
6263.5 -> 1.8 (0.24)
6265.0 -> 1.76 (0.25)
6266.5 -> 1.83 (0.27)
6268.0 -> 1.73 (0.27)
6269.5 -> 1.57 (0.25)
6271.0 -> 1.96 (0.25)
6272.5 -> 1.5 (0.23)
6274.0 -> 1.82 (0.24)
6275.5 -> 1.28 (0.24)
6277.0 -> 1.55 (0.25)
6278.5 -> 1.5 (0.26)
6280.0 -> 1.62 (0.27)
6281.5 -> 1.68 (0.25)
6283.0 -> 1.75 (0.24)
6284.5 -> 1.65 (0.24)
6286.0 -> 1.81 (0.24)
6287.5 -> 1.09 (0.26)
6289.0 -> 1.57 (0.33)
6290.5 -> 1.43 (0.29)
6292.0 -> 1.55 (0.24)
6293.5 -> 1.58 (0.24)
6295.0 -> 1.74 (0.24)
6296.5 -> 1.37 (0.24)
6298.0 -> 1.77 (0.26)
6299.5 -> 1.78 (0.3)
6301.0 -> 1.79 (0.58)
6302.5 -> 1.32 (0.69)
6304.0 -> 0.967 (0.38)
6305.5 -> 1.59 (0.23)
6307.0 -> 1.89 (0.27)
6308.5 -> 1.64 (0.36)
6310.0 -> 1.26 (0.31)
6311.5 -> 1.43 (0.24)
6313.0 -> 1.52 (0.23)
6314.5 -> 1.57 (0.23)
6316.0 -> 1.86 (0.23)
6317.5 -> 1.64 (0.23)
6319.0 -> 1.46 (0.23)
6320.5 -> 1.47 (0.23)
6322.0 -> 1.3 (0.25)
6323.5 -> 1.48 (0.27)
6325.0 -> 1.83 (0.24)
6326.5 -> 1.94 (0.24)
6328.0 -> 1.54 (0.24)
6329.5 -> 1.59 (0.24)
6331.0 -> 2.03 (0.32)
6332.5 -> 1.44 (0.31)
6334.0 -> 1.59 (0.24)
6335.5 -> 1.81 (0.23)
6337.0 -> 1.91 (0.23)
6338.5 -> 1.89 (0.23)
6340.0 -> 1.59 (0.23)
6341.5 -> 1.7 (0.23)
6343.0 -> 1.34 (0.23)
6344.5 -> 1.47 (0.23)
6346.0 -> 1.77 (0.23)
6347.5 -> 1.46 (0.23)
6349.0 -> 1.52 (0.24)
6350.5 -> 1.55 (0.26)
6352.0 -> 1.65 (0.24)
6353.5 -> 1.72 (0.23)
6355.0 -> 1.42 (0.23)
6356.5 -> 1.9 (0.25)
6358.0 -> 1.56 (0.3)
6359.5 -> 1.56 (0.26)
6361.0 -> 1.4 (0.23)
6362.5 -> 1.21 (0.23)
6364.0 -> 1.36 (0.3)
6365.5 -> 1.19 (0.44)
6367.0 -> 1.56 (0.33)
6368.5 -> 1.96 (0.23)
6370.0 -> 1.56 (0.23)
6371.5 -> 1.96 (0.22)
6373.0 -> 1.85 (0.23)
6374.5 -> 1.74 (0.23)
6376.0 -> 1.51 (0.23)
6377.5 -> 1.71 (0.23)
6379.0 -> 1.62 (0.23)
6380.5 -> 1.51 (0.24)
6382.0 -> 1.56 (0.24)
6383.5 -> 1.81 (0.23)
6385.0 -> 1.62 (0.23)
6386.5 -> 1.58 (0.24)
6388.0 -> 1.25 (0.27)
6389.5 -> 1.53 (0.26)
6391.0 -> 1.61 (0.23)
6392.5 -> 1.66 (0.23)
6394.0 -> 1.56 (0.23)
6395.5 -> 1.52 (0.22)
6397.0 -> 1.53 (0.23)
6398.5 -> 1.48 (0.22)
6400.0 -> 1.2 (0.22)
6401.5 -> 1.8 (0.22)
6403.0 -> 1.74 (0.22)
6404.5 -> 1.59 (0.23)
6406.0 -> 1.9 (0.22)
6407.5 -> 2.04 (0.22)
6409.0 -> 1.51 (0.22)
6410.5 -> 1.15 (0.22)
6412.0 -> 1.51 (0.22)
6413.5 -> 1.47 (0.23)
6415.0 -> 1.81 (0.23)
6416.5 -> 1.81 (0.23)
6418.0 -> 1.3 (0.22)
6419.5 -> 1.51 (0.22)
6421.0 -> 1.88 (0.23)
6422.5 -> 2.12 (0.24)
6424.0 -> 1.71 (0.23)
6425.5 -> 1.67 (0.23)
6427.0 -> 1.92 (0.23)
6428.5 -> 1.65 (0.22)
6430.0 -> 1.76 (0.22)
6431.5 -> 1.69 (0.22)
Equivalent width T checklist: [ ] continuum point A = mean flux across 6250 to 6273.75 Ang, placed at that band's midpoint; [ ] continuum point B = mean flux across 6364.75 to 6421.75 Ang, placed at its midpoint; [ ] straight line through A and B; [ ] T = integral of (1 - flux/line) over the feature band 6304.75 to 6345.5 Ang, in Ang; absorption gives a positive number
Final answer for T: 1.1 Ang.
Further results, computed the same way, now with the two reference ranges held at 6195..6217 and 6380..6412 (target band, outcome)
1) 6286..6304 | 0.8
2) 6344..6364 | 0.5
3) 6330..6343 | -1.0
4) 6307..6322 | 0.5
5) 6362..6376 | -0.1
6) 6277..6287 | -0.2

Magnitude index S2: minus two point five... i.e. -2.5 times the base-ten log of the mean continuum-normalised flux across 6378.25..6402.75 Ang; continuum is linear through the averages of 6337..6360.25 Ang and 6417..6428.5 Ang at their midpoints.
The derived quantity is 0.082 mag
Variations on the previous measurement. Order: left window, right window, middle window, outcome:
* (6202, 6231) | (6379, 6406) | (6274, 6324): 0.039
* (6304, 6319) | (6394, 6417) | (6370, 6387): -0.057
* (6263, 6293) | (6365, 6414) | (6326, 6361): -0.022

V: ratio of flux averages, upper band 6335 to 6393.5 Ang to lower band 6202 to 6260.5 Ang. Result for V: 1.0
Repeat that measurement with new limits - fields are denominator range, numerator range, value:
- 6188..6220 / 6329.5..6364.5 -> 1.00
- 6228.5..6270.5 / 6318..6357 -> 1.02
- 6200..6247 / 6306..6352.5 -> 1.03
